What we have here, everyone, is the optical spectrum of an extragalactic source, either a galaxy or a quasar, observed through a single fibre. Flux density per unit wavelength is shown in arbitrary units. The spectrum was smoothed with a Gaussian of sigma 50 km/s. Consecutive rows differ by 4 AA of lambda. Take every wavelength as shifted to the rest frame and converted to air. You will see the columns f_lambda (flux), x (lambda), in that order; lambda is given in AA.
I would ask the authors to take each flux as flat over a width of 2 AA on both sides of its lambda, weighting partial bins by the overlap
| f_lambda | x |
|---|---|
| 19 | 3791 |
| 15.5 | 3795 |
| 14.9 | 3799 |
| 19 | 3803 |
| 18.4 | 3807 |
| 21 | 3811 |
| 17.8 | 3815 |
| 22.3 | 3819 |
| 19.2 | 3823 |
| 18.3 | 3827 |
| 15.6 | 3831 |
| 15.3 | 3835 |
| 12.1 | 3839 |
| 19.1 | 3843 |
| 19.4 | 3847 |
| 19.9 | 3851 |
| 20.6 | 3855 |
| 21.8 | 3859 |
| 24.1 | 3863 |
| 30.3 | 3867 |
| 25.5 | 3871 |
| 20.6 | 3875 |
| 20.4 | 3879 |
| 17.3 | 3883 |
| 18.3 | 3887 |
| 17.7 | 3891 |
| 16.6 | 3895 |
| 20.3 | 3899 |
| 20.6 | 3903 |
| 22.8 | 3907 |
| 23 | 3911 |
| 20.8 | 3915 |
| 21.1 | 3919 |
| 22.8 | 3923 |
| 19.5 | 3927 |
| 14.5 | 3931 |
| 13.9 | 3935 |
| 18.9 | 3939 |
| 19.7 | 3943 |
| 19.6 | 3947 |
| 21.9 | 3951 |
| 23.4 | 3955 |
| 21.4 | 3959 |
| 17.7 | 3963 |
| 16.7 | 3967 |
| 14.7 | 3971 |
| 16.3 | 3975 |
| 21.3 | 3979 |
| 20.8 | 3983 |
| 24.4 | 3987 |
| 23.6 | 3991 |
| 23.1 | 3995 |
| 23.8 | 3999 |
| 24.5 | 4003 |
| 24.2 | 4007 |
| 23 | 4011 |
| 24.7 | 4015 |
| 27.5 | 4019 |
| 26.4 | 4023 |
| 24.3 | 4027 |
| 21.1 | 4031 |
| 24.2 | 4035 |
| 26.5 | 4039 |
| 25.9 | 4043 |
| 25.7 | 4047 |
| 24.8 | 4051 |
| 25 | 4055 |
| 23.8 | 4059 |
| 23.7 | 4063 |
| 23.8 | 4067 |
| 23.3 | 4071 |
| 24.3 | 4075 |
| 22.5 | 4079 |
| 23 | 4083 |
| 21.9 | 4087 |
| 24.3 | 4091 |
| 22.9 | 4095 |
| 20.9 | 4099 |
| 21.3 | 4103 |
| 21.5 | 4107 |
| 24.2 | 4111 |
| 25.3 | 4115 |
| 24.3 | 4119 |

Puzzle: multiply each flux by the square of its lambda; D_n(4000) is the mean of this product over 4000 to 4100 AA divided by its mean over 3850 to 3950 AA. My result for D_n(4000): 1.27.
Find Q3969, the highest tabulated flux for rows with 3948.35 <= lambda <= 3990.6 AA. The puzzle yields 24.4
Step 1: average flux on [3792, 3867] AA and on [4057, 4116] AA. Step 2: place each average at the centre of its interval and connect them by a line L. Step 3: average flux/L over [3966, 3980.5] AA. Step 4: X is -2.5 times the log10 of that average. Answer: 0.23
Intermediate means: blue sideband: 18.9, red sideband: 23.1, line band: 17.1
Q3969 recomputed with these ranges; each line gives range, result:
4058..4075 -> 24.3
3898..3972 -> 23.4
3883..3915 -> 23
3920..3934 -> 22.8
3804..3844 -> 22.3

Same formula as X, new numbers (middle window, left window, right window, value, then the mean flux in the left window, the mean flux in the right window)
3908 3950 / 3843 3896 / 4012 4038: 0.15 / 21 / 24.7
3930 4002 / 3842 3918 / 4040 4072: 0.15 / 21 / 24.6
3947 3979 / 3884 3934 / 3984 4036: 0.16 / 19.7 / 24.1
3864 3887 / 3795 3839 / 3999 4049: -0.14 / 17.8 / 24.8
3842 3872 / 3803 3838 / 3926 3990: -0.21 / 18.3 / 19.1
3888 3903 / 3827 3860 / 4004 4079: 0.06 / 17.9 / 24.5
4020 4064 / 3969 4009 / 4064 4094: -0.10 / 21.7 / 23.3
